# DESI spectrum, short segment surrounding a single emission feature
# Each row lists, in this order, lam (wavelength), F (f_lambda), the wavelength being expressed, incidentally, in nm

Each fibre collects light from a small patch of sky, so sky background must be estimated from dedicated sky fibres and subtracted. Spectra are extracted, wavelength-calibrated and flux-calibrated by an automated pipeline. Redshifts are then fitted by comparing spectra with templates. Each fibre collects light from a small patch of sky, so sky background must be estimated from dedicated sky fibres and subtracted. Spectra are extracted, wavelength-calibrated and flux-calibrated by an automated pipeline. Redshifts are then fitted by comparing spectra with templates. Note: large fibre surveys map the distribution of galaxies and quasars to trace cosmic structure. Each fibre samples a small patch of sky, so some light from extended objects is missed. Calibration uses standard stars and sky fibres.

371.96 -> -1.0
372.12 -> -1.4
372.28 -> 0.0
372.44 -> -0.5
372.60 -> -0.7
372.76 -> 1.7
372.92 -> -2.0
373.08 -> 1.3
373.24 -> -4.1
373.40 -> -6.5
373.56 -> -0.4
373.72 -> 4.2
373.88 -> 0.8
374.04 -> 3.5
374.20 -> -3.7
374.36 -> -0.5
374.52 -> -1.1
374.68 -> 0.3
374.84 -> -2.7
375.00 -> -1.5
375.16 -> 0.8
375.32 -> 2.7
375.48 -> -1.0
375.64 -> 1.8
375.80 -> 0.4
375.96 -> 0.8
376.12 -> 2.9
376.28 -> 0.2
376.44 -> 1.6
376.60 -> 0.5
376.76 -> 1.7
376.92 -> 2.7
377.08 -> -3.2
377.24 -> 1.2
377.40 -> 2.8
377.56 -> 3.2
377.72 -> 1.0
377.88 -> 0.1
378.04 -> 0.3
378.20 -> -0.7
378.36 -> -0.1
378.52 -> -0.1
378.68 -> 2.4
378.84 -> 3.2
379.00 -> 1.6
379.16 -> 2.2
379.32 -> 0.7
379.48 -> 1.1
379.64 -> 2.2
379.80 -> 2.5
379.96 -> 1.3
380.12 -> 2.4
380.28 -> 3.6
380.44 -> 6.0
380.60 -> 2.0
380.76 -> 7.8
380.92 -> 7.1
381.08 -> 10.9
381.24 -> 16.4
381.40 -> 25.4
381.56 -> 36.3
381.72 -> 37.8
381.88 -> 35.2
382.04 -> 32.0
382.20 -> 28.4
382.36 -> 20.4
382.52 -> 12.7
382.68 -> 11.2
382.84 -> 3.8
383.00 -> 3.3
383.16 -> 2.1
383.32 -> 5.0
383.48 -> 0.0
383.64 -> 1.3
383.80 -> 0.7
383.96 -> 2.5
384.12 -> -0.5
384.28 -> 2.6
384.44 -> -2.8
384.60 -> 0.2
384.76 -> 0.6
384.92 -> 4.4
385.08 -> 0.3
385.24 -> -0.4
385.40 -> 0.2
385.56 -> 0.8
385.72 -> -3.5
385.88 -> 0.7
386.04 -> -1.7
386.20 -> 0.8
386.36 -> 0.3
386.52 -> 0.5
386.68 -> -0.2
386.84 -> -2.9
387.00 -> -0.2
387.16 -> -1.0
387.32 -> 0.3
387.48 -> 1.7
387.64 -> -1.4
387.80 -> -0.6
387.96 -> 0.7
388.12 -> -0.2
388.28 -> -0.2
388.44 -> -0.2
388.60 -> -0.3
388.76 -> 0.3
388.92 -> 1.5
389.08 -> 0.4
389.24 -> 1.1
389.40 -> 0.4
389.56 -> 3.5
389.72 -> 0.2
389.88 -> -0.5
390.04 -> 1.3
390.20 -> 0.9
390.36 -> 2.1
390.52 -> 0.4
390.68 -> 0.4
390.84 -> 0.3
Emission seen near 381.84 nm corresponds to Lyman alpha 1216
